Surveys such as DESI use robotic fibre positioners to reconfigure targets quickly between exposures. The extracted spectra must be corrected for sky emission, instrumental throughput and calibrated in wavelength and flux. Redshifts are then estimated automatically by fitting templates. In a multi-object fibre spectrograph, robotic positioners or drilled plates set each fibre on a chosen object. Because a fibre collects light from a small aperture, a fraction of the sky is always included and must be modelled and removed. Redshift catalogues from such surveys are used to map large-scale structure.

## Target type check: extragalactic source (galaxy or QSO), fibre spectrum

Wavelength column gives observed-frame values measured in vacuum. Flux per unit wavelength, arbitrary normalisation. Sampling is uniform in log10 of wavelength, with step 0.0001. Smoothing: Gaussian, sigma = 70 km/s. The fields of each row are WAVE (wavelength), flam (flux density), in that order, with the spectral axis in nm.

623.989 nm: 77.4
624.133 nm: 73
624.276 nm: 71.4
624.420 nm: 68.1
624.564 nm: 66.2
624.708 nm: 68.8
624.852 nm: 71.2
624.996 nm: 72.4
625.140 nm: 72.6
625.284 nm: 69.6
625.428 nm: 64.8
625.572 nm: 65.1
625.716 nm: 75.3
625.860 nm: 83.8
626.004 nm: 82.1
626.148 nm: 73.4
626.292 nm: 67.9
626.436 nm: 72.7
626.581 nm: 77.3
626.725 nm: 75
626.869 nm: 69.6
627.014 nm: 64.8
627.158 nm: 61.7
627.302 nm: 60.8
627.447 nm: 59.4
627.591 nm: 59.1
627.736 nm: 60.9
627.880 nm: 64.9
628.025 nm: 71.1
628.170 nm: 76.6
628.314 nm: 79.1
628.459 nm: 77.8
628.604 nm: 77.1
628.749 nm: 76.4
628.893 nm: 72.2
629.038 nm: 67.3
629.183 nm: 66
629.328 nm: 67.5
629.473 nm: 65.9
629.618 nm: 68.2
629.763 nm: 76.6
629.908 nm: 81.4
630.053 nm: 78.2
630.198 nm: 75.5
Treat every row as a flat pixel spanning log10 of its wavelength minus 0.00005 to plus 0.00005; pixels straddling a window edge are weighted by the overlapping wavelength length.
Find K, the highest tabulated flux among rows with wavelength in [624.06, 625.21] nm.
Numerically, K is 73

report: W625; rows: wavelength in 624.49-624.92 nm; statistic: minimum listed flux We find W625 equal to 66.2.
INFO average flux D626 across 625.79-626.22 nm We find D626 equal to 79.8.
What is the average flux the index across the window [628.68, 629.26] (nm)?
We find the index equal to 70.5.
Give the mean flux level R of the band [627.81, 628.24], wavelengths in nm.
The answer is 70.7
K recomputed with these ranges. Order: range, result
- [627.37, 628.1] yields 71.1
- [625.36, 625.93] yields 83.8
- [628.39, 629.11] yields 77.8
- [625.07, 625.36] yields 72.6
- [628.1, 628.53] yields 79.1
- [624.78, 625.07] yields 72.4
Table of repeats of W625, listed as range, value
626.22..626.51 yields 67.9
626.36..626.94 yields 69.6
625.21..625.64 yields 64.8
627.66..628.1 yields 60.9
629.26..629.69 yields 65.9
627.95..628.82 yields 71.1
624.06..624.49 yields 68.1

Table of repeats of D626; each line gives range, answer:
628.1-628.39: 78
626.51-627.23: 69.7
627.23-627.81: 60.1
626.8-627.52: 63.2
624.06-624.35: 72.2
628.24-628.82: 77.6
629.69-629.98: 79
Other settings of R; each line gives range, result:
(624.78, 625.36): 71.4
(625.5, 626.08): 76.6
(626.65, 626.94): 72.5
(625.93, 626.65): 74.7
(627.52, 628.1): 64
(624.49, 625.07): 69.6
